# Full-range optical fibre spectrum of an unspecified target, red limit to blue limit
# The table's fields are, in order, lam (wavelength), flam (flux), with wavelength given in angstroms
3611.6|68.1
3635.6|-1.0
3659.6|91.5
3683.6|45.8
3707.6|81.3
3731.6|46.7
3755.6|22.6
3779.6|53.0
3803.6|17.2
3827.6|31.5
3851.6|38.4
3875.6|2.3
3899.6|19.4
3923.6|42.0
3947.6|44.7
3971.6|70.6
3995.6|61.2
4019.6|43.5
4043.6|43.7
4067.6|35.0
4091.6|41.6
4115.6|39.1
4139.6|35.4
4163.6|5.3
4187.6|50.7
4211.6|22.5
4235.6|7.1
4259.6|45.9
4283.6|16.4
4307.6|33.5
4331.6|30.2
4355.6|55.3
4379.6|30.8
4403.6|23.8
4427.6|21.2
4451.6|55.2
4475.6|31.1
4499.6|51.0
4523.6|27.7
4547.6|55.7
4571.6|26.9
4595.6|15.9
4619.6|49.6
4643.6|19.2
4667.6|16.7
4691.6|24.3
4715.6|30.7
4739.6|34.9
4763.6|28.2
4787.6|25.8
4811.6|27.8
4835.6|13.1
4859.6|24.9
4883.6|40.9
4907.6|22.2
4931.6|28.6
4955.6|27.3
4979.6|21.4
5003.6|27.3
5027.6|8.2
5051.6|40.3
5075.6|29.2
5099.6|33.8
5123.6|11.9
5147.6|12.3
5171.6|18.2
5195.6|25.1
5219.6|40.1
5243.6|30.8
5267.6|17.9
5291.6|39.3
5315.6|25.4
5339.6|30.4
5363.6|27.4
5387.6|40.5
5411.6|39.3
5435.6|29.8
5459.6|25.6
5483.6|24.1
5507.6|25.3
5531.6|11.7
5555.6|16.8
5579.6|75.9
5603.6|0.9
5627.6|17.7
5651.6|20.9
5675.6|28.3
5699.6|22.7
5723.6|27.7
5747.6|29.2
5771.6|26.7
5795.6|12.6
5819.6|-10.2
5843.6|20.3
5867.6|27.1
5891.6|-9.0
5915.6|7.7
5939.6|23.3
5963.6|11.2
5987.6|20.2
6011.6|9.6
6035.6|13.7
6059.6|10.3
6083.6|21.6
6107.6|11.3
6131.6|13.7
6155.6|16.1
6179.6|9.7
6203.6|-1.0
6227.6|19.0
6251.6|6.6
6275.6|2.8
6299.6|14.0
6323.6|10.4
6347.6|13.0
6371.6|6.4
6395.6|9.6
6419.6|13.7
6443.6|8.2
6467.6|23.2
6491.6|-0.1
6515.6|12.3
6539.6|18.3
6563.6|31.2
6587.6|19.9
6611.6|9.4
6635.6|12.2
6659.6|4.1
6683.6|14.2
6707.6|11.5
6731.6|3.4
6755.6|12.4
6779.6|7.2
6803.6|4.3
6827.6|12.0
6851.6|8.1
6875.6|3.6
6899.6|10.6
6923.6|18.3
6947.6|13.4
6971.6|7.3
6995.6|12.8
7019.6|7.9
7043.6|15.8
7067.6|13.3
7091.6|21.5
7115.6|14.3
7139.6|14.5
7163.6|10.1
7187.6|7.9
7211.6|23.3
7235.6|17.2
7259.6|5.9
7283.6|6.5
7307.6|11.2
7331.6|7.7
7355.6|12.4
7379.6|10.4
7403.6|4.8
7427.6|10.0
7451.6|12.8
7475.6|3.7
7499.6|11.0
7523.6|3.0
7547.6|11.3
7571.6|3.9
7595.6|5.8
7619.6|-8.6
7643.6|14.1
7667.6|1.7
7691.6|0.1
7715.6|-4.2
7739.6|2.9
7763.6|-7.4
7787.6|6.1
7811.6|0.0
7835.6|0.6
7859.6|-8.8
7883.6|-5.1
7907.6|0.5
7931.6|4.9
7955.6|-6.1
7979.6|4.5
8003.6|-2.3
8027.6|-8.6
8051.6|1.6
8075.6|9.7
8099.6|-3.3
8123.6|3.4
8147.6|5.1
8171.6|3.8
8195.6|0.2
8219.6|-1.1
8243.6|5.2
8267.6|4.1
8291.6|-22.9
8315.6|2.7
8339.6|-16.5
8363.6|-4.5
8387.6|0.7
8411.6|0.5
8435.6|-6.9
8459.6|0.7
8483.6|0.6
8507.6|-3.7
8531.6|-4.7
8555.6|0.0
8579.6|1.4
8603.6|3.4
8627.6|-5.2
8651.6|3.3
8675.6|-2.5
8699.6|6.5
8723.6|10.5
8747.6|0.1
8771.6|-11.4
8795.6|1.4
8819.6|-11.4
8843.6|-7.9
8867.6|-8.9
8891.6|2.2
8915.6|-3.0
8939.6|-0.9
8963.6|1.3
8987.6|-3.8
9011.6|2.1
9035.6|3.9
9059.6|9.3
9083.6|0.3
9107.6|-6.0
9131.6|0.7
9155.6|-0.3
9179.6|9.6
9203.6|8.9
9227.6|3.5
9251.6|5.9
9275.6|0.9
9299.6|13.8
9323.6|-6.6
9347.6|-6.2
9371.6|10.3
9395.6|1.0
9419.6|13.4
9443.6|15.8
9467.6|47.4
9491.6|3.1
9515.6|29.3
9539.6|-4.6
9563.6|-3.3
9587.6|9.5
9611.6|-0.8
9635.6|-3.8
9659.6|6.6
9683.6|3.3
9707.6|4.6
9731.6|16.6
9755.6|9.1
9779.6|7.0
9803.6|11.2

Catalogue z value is 0.30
